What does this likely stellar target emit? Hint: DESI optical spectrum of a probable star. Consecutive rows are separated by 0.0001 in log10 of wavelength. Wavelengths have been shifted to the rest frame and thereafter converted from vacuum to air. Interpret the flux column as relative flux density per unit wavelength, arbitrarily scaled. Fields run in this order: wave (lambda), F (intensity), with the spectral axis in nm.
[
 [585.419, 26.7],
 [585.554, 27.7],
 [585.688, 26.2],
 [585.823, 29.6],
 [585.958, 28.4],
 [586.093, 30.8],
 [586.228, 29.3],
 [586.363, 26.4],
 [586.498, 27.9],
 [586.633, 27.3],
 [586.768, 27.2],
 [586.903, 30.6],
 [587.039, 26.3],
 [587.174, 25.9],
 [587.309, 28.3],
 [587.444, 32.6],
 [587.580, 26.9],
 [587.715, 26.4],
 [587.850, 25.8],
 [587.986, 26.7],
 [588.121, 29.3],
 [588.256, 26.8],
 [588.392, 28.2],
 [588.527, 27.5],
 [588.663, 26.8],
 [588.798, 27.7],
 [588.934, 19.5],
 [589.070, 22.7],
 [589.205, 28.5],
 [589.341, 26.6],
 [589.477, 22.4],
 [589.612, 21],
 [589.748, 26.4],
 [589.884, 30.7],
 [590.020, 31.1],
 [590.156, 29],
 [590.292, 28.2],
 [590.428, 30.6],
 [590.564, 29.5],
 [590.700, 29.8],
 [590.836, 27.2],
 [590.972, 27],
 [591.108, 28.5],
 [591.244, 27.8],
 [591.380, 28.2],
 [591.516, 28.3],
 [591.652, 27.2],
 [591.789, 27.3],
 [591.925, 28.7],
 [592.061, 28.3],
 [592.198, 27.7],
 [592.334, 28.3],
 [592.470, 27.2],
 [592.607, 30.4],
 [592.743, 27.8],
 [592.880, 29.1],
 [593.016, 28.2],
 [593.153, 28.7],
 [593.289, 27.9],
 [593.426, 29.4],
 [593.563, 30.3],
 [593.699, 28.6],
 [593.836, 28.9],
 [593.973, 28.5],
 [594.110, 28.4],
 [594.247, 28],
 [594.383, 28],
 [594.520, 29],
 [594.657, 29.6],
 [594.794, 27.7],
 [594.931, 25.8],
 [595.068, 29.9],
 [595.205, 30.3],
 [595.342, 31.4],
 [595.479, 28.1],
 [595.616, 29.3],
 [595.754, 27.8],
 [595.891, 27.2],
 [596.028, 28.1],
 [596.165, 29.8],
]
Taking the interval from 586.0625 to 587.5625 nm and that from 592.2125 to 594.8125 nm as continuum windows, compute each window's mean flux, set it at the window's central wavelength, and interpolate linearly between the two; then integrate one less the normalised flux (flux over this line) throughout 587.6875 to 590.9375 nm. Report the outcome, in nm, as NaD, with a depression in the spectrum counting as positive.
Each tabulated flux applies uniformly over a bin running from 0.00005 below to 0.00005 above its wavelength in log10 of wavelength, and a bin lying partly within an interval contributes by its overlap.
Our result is 0.16 nm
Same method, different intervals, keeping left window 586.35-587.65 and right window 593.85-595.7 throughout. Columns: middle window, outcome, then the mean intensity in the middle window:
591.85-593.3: 0.01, 28.4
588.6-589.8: 0.15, 24.6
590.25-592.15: 0.01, 28.3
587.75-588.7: 0.03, 27.3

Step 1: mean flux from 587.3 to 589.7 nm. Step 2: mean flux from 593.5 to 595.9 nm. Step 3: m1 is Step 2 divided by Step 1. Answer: 1.09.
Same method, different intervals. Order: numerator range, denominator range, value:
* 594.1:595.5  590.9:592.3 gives 1.03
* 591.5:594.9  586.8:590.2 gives 1.06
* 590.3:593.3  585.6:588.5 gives 1.01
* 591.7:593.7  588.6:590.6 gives 1.07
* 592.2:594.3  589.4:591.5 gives 1.03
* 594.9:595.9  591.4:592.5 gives 1.04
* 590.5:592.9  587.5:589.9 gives 1.08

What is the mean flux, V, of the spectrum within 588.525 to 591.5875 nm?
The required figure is 27.2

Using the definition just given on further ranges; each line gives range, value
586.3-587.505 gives 28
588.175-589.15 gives 25.7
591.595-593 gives 28.2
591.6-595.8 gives 28.6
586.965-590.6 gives 27.1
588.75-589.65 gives 24.1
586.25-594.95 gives 27.8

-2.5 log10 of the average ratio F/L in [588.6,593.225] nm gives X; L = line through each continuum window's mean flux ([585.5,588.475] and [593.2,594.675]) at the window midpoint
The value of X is 0.033 mag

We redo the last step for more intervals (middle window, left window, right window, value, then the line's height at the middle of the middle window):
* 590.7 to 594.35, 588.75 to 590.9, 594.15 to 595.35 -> -0.02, 27.9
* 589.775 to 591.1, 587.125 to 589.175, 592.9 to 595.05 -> -0.06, 27.5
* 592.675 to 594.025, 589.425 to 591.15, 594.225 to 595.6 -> -0.01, 28.5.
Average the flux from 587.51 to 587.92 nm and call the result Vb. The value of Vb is 26.3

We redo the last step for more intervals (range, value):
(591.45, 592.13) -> 27.9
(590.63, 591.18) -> 28.1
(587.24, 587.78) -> 28.6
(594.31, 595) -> 28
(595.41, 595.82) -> 28.4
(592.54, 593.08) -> 28.9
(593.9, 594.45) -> 28.2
